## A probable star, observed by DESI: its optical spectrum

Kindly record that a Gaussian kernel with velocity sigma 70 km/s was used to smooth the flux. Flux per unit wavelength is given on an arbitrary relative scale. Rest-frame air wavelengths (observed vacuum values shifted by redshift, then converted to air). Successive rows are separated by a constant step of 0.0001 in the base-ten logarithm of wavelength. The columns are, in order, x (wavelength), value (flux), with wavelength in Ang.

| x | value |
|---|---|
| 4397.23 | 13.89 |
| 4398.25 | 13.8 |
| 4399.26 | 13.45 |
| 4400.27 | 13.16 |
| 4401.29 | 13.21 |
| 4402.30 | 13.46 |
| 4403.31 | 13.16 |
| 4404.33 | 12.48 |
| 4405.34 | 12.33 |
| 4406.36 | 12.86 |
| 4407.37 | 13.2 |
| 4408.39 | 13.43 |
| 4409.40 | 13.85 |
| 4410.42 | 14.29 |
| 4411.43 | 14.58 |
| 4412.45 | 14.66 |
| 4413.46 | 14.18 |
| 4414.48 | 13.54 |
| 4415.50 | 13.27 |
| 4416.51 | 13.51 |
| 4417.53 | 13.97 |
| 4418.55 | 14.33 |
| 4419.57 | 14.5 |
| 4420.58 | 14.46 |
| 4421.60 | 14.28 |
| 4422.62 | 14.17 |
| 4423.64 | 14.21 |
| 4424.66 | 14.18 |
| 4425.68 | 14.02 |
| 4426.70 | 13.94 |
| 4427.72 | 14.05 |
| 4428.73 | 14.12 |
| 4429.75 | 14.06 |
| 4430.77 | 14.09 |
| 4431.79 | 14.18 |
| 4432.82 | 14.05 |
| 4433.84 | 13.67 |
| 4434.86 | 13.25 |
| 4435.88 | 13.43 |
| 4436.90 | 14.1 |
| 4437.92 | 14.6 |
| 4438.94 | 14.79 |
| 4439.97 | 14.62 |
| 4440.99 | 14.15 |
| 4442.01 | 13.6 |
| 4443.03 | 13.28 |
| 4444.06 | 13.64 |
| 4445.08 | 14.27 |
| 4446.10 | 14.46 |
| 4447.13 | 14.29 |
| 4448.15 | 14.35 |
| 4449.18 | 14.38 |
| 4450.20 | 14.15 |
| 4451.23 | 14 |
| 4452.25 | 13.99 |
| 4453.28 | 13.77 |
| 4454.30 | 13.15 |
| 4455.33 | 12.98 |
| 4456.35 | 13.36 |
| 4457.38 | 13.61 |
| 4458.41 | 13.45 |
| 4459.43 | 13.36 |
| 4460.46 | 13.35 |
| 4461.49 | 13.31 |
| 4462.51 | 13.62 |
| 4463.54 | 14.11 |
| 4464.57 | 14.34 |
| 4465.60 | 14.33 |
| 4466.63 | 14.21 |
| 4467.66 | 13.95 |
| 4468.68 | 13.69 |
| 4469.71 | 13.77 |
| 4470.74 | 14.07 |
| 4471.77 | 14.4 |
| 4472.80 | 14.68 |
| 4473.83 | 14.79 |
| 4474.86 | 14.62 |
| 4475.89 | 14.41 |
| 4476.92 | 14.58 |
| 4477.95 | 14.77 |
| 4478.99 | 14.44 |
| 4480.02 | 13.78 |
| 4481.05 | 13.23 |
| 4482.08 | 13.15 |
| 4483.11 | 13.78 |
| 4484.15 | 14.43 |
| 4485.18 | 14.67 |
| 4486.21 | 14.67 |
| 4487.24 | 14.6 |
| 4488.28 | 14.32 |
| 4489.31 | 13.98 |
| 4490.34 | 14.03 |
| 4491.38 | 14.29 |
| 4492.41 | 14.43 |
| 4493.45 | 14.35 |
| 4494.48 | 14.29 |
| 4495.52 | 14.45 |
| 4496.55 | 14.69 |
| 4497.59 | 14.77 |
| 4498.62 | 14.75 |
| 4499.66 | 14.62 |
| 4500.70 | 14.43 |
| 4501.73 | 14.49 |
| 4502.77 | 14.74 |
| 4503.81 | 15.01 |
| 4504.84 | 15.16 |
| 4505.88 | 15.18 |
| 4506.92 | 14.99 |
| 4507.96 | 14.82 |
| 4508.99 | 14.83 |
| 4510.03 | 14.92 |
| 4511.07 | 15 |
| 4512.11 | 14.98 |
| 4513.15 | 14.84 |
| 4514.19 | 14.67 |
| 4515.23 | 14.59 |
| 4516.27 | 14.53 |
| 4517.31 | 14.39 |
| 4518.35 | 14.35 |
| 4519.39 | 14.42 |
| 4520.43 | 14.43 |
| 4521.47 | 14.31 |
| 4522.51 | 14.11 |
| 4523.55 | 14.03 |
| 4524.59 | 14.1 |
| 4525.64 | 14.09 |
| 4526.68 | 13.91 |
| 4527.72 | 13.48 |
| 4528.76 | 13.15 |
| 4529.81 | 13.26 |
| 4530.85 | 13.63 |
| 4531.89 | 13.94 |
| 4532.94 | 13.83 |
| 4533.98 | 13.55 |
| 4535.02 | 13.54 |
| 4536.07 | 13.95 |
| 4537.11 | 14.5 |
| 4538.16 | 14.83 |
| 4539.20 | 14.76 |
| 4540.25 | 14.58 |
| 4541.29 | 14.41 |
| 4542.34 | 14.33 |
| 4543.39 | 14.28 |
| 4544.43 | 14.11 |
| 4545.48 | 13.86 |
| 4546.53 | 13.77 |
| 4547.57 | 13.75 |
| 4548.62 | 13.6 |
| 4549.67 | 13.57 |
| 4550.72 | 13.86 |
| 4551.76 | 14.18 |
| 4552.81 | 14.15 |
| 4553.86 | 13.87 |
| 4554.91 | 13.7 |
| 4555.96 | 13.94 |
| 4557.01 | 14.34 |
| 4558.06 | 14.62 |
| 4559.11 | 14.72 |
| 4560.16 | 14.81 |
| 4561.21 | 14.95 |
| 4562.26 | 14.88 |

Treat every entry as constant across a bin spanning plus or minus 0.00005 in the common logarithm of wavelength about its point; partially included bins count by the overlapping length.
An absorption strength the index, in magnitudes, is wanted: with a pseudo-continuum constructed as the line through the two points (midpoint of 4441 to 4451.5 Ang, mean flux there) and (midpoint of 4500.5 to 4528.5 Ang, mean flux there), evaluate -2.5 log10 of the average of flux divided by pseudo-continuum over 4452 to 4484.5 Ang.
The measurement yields 0.02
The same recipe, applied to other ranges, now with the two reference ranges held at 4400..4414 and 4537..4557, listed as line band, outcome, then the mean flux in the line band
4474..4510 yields -0.05 mag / 14.5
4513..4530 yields -0.01 mag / 14.2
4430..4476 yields -0.02 mag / 14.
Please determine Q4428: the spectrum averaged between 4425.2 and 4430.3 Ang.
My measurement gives 14.1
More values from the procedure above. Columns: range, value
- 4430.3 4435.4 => 13.8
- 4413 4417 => 13.6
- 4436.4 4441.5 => 14.5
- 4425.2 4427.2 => 14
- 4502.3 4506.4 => 15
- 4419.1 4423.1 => 14.4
